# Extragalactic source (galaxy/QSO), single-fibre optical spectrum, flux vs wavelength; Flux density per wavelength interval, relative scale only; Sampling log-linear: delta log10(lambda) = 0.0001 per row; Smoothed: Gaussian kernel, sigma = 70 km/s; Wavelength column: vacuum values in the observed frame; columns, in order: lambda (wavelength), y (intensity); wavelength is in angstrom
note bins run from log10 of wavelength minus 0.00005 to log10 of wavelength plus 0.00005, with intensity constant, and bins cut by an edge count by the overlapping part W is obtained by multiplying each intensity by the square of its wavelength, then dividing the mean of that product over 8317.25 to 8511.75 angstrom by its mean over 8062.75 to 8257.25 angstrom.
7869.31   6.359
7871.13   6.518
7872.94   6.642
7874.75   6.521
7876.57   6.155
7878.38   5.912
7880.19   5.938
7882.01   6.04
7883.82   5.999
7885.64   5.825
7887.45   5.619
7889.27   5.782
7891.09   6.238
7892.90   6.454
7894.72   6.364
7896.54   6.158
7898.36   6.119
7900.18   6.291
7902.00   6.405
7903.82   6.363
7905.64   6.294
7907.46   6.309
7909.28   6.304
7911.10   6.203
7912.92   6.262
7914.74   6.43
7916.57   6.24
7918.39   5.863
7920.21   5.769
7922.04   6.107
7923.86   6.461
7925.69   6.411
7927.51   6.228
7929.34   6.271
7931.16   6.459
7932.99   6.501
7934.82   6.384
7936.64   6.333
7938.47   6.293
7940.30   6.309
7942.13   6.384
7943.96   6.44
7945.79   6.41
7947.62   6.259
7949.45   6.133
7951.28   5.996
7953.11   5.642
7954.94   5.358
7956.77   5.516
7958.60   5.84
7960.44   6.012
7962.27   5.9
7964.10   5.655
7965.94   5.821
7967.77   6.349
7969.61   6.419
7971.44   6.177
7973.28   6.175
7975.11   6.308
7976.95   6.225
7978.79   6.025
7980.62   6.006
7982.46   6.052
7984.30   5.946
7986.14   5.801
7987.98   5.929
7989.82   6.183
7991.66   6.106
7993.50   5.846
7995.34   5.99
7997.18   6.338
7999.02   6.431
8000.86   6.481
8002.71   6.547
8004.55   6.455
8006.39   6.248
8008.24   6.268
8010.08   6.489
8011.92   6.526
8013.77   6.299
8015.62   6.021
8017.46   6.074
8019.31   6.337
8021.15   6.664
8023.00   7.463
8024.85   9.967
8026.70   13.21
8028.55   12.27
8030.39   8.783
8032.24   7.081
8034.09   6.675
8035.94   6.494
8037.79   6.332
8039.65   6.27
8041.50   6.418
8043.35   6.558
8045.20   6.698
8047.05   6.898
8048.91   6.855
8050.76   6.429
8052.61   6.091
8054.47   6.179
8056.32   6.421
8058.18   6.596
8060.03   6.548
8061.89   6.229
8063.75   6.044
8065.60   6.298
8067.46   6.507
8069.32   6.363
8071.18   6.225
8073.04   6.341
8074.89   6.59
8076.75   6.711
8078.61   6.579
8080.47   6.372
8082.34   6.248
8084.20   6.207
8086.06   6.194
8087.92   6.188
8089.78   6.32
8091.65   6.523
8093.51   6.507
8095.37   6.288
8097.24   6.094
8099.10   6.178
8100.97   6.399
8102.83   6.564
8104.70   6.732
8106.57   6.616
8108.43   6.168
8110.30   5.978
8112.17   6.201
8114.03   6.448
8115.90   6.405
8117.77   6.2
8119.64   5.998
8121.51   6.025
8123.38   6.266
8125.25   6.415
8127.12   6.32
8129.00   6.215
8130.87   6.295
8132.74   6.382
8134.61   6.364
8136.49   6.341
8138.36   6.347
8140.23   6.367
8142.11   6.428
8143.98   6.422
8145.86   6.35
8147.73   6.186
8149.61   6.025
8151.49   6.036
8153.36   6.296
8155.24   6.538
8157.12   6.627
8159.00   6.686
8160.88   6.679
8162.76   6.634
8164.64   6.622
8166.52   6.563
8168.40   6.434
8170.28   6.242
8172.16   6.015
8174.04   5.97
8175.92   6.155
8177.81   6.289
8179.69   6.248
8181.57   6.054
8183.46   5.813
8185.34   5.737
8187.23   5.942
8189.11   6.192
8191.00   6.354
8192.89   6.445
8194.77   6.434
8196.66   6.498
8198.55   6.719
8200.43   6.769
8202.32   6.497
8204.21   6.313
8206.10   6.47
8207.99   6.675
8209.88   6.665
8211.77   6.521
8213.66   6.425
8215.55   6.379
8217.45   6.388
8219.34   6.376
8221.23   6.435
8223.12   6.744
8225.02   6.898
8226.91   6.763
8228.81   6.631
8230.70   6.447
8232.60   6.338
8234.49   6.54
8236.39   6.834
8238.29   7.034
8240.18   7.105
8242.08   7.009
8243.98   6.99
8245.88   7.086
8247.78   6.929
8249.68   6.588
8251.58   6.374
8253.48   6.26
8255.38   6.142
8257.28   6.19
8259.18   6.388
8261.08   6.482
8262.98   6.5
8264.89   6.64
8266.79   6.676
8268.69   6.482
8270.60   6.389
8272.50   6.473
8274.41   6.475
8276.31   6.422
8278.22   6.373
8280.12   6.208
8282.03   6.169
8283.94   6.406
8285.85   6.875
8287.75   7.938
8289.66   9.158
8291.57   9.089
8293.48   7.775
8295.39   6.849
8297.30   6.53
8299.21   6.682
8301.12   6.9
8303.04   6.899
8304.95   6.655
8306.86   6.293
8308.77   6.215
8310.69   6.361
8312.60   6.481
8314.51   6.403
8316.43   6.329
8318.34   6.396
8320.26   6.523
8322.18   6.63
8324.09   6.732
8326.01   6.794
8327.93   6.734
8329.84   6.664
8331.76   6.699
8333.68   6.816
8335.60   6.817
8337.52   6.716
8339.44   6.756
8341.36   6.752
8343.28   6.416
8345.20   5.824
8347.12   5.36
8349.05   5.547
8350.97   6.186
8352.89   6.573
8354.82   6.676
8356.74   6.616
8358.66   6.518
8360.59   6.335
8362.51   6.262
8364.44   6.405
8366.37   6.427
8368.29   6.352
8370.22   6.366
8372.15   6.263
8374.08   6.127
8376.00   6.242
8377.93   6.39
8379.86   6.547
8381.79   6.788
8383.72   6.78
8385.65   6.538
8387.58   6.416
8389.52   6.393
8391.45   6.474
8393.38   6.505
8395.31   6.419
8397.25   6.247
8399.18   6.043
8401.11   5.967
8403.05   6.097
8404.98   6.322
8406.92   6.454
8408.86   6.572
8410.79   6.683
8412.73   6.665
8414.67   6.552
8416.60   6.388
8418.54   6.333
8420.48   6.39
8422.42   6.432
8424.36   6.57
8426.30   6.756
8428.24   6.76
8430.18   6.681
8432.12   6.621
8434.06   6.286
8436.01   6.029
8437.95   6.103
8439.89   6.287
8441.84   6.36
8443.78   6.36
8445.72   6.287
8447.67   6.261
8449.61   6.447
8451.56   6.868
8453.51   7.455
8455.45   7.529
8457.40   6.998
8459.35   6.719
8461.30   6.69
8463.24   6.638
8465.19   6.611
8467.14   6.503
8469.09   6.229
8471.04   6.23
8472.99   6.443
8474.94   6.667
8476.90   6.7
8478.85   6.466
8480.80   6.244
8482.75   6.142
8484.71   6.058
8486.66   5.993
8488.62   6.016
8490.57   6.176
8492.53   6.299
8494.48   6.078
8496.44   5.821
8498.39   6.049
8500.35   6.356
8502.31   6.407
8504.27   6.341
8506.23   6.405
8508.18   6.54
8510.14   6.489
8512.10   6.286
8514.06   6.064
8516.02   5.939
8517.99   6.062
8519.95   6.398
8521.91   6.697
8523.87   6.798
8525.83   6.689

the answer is 1.07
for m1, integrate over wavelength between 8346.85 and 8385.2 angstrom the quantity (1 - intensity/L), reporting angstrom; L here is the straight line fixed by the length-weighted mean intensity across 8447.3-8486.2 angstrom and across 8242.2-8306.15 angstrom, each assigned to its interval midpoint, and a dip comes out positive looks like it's 1.93 angstrom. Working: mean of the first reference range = 6.79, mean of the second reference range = 6.59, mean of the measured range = 6.36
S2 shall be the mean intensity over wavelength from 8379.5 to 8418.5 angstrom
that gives 6.44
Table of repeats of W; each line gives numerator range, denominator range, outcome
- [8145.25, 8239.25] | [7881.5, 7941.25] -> 1.11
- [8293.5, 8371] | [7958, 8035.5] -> 1.05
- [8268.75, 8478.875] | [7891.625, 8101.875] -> 1.11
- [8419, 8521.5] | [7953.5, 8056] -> 1.09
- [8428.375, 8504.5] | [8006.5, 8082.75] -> 1.03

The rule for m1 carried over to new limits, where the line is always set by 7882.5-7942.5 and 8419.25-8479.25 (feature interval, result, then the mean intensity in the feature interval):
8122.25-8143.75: 0.1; 6.34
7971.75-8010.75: 0.6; 6.18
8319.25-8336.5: -0.6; 6.71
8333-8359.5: 0.4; 6.39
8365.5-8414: 0.9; 6.4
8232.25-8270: -1.2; 6.63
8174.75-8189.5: 0.8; 6.05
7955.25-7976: 0.9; 6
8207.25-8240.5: -1.0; 6.61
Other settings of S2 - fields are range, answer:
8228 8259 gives 6.65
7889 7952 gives 6.27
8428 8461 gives 6.59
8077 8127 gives 6.32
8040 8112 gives 6.4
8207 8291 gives 6.67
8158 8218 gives 6.37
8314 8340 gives 6.64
